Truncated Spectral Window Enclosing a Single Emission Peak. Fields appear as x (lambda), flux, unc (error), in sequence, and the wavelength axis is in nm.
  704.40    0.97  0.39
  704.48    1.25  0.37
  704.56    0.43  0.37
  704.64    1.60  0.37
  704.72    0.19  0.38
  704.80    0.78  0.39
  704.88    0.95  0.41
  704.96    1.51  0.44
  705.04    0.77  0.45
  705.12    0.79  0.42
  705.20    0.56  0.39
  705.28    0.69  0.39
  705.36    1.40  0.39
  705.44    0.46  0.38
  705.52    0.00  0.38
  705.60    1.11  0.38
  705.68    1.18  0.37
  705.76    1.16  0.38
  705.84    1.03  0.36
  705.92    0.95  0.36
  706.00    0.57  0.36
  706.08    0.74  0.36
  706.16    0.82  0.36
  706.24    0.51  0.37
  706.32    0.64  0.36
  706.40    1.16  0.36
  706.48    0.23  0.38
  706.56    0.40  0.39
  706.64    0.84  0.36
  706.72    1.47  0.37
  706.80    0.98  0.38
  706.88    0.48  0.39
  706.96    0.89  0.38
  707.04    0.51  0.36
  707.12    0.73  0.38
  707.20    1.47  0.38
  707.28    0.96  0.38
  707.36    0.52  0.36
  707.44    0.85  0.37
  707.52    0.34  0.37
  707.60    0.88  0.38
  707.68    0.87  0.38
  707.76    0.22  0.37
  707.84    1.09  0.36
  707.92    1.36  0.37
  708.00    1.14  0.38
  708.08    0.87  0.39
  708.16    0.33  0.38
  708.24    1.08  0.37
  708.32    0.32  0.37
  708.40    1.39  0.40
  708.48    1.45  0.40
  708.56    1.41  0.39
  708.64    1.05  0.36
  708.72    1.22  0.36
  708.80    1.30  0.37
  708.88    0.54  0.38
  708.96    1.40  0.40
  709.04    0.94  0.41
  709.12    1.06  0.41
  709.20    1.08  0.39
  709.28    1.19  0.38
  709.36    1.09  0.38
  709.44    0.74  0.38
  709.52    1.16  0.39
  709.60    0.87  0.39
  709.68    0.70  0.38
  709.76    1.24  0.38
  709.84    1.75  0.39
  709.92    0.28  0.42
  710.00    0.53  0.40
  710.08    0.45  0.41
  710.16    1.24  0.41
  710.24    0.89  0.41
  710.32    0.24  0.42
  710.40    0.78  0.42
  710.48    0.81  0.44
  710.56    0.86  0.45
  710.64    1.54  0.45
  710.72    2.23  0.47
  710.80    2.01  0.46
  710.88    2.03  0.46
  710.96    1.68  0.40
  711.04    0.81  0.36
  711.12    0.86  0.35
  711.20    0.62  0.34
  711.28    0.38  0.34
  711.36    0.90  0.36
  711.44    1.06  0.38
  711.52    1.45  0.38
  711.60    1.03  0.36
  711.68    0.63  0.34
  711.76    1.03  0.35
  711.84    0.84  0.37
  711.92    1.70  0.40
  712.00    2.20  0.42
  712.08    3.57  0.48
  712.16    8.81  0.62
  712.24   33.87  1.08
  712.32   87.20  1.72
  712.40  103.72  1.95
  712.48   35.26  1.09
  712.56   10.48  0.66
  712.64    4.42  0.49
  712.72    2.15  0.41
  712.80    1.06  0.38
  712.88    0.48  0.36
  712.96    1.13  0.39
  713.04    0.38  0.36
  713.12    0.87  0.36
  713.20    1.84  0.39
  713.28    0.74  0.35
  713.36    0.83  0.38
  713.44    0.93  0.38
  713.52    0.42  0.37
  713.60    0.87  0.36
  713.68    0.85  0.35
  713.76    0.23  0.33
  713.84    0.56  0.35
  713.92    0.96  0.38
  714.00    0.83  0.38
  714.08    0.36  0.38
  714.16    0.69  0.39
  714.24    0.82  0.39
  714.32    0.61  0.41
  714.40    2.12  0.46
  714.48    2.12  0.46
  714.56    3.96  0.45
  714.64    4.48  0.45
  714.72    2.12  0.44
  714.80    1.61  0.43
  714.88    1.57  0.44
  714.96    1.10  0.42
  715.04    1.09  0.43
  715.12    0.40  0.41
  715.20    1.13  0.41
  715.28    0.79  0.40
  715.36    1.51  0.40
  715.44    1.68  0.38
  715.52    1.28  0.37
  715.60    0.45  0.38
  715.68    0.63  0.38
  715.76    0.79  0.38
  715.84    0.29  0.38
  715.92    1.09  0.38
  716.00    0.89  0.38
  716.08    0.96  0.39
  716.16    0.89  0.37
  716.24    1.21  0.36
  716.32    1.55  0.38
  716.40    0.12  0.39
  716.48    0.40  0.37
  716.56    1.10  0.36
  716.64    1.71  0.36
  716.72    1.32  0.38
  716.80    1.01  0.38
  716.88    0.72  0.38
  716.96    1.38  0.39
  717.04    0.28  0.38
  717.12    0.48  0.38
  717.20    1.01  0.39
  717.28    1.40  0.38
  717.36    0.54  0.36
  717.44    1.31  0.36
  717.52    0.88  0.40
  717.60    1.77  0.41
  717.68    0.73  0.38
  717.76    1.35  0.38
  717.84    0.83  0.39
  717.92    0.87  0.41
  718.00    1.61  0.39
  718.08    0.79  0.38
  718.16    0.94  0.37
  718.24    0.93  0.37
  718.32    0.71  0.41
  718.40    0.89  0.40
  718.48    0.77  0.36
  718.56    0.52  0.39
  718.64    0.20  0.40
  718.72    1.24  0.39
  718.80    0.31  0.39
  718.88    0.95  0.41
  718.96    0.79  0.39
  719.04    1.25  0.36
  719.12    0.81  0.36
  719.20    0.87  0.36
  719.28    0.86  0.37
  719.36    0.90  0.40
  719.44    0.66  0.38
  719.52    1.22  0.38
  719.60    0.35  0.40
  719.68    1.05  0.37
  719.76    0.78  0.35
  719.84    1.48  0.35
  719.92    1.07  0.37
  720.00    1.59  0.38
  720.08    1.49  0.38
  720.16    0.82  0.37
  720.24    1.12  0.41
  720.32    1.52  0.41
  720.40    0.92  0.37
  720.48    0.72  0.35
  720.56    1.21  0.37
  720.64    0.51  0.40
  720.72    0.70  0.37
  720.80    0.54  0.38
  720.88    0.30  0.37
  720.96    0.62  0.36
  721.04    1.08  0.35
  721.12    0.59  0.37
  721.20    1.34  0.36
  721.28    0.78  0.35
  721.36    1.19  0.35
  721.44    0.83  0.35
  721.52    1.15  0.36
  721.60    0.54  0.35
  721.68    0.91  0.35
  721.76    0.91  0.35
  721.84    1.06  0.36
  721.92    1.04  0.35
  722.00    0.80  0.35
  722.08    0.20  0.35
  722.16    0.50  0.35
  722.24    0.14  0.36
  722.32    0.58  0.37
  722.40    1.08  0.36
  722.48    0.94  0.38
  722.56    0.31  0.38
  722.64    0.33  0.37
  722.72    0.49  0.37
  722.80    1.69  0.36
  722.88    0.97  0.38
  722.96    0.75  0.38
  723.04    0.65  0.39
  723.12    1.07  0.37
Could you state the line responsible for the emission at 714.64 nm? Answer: [N II] 6583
